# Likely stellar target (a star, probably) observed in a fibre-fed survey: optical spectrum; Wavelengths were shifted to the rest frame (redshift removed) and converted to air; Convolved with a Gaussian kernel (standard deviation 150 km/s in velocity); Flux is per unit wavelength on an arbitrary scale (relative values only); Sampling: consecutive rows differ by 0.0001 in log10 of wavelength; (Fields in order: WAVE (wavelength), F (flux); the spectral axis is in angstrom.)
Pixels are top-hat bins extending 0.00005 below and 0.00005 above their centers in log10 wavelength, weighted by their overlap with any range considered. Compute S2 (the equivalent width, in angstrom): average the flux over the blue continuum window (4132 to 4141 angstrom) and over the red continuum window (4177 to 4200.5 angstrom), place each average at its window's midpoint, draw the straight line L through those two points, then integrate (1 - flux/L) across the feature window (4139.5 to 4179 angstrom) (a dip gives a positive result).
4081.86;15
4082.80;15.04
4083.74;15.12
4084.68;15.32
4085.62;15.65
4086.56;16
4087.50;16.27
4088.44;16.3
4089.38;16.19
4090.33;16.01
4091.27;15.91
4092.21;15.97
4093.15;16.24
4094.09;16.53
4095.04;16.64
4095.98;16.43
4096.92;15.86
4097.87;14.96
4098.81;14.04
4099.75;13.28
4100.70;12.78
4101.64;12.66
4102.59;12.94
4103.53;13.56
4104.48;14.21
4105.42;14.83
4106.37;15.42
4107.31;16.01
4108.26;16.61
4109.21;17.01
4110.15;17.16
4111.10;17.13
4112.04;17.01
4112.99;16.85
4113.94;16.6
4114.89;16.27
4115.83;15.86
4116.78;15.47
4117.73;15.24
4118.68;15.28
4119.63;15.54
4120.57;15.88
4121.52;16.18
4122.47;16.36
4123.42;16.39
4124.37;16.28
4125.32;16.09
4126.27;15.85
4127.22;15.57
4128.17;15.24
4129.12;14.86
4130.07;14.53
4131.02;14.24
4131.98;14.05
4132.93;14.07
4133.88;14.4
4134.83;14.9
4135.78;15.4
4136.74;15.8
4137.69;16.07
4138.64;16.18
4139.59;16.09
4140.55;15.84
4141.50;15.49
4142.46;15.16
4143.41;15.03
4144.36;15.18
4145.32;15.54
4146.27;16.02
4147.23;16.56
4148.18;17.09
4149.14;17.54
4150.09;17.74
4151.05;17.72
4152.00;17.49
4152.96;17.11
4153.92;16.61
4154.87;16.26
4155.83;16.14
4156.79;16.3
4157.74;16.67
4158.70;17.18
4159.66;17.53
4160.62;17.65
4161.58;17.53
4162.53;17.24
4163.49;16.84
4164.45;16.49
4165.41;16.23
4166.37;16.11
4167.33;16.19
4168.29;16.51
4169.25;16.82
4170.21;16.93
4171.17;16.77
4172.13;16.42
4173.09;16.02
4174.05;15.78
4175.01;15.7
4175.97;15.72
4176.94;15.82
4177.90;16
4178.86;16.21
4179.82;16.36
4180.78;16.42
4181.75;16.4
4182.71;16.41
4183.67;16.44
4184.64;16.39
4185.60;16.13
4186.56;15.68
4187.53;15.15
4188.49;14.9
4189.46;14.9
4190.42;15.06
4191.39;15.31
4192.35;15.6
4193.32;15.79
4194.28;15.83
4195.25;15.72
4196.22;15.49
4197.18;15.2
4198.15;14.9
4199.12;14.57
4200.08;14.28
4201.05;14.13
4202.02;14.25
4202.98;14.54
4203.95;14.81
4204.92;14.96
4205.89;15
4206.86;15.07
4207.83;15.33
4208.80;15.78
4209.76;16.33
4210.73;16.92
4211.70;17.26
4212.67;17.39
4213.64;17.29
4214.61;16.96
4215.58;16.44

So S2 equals -2.5 angstrom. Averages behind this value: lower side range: 15.3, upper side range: 15.6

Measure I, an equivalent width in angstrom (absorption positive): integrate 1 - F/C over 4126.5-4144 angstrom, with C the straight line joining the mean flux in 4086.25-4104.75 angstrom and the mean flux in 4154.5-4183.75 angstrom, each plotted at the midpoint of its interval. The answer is 0.8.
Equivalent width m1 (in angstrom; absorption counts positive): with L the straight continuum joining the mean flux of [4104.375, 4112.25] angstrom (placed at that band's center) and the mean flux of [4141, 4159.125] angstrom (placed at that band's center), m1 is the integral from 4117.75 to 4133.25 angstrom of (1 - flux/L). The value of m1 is 0.9 angstrom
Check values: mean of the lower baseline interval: 16.2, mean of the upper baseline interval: 16.5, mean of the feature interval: 15.4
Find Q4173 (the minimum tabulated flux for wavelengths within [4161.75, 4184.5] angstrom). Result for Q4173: 15.7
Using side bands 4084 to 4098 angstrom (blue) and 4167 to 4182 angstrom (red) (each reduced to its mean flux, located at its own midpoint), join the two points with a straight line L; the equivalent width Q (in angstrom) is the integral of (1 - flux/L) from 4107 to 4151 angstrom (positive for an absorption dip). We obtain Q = 0.7 angstrom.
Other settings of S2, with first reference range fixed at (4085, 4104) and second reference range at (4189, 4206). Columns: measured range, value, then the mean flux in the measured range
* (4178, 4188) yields -0.74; 16.2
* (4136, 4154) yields -1.42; 16.3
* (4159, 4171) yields -1.40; 16.8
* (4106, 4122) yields -1.09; 16.2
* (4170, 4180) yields -0.71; 16.1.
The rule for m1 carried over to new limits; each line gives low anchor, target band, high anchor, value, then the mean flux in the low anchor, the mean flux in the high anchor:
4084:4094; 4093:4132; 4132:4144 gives 0.5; 16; 15.3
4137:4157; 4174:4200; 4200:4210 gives -0.5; 16.3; 14.9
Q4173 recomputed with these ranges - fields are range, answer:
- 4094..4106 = 12.66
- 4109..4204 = 14.05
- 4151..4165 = 16.14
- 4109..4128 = 15.24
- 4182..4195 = 14.9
